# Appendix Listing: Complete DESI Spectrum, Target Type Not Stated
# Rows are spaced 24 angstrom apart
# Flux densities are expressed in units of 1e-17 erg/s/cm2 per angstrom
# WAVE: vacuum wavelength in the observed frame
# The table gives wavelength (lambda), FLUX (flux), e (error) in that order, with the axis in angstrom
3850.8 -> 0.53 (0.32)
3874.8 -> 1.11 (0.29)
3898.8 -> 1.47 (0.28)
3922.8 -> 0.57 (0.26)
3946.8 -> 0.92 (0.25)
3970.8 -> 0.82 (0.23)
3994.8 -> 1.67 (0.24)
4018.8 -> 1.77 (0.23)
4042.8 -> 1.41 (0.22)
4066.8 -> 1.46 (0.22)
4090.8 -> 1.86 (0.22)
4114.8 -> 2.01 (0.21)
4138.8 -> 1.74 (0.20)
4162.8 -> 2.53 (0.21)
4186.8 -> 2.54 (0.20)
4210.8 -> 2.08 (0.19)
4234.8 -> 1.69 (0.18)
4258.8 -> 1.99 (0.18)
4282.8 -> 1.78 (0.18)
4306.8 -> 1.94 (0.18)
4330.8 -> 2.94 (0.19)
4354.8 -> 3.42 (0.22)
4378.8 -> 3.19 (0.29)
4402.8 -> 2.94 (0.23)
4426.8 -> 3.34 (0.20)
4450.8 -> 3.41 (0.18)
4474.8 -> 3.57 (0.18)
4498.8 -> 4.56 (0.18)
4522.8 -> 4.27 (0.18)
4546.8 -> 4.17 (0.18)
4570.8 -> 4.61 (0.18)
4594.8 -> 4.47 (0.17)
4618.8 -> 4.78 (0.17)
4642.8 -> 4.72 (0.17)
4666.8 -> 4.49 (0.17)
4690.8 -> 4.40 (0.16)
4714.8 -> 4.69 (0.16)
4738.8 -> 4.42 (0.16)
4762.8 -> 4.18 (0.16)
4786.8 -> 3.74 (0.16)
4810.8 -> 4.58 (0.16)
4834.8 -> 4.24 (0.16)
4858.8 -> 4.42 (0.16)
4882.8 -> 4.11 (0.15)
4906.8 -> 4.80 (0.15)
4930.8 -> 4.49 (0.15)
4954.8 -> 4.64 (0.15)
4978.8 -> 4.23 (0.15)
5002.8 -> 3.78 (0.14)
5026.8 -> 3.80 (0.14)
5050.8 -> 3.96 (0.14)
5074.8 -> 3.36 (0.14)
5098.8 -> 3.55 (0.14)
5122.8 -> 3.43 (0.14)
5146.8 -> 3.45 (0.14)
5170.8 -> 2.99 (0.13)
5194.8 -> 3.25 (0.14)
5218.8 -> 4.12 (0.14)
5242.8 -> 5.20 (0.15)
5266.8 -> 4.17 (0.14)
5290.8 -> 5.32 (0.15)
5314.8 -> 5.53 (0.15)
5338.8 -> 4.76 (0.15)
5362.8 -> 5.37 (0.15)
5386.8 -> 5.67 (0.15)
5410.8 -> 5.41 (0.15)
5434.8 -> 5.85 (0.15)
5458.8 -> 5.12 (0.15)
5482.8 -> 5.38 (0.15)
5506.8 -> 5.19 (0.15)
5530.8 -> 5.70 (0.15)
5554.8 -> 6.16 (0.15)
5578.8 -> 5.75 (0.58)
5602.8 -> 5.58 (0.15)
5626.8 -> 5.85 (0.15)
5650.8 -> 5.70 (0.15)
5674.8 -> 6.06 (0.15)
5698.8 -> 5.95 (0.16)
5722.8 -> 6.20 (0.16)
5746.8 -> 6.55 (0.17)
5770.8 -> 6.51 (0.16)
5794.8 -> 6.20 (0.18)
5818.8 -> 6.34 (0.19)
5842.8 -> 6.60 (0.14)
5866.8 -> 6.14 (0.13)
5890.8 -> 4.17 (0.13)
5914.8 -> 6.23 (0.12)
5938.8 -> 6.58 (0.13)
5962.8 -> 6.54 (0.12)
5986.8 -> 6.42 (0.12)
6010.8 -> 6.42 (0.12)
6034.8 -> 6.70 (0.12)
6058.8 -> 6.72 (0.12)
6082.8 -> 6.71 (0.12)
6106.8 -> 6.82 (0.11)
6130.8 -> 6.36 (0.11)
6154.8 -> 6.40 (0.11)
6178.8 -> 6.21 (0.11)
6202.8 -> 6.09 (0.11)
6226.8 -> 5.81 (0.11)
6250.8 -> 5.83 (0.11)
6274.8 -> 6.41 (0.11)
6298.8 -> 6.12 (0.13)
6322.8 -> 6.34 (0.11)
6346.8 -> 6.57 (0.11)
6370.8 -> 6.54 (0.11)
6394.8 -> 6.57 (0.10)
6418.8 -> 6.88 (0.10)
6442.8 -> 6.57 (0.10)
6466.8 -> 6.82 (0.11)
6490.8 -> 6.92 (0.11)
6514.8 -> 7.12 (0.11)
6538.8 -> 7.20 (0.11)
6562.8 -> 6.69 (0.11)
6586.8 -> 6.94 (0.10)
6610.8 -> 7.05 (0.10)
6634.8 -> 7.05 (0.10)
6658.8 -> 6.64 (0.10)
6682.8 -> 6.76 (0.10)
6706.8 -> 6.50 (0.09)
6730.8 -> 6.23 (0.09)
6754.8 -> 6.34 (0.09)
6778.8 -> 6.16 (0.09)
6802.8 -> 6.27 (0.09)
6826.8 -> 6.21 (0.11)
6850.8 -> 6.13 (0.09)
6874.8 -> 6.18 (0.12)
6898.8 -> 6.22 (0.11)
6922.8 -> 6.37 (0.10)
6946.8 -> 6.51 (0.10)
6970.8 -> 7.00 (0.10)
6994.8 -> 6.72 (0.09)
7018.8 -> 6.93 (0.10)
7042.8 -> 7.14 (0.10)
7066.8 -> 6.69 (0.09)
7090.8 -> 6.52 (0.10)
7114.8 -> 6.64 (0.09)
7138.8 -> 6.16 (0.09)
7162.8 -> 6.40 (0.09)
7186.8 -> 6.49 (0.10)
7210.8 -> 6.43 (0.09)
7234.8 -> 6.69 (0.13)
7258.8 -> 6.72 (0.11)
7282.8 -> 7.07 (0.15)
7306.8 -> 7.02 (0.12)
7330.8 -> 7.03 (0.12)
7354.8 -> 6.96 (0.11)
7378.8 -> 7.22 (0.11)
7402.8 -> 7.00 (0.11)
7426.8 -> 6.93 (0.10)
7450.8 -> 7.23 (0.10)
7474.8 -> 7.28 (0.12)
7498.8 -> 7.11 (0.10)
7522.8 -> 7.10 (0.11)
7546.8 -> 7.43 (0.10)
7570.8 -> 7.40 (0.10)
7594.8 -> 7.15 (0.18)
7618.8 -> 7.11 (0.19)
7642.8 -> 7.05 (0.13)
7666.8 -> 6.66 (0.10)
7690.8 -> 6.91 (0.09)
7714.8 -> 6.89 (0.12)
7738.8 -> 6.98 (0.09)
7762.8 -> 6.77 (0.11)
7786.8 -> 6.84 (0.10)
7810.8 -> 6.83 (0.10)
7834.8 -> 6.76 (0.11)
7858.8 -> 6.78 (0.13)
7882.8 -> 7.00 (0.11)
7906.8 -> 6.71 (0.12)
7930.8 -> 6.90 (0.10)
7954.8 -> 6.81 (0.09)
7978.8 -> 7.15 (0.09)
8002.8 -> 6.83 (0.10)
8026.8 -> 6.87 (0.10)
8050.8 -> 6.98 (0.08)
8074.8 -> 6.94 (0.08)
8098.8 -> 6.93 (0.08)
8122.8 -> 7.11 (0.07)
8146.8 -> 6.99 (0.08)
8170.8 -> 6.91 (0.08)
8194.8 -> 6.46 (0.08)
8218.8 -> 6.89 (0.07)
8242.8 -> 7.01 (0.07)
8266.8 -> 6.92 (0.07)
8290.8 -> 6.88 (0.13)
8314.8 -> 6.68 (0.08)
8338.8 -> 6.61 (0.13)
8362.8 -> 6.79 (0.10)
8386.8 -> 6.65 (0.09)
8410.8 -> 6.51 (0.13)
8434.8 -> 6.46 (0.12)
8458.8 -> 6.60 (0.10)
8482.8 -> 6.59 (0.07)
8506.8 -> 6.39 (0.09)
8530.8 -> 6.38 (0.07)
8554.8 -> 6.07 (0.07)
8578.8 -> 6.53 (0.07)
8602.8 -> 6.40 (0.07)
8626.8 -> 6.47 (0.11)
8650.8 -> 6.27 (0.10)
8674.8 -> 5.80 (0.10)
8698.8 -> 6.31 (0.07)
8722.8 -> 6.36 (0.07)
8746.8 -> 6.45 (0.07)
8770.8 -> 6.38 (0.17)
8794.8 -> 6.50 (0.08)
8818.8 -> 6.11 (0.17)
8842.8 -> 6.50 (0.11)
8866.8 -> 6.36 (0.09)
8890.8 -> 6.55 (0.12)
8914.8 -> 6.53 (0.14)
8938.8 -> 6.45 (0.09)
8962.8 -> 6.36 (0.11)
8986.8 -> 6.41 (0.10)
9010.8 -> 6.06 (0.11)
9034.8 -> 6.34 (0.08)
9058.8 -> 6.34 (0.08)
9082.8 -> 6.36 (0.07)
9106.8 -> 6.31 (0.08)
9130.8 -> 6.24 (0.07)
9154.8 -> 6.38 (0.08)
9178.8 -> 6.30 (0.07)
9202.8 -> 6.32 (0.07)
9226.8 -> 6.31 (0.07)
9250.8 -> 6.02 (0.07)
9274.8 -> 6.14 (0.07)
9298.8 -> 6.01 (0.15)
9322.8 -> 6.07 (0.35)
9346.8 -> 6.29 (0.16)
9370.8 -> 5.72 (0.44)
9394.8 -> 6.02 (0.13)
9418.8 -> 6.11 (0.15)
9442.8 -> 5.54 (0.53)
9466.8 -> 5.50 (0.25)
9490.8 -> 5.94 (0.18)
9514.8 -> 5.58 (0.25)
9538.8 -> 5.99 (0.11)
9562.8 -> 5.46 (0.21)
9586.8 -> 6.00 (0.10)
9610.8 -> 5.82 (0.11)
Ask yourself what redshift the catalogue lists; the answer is 0.00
